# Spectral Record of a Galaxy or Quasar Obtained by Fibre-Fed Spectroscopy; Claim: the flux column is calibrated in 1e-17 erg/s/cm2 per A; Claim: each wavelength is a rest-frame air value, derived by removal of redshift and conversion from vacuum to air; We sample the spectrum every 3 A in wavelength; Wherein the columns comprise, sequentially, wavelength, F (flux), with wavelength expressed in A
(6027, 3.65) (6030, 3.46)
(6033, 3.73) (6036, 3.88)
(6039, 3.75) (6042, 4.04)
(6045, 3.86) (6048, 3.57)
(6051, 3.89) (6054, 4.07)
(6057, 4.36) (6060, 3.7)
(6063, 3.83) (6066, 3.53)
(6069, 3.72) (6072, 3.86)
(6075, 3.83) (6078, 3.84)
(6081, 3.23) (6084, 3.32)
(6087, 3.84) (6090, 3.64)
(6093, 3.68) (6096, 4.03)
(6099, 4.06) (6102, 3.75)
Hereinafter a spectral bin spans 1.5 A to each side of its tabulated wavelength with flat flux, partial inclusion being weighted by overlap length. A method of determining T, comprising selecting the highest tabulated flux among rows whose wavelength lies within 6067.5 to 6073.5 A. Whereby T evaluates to 3.86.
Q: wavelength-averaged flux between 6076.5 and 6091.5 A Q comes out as 3.57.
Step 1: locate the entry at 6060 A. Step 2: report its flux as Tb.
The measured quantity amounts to 3.7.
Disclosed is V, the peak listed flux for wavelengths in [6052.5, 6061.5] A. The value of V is 4.36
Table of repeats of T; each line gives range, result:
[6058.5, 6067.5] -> 3.83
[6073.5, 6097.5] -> 4.03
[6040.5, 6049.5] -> 4.04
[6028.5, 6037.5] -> 3.88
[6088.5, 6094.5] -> 3.68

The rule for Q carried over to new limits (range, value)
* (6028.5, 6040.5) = 3.7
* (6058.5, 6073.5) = 3.73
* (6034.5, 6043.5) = 3.89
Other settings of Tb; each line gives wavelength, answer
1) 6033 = 3.73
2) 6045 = 3.86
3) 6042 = 4.04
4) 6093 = 3.68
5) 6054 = 4.07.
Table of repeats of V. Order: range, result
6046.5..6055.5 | 4.07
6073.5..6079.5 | 3.84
